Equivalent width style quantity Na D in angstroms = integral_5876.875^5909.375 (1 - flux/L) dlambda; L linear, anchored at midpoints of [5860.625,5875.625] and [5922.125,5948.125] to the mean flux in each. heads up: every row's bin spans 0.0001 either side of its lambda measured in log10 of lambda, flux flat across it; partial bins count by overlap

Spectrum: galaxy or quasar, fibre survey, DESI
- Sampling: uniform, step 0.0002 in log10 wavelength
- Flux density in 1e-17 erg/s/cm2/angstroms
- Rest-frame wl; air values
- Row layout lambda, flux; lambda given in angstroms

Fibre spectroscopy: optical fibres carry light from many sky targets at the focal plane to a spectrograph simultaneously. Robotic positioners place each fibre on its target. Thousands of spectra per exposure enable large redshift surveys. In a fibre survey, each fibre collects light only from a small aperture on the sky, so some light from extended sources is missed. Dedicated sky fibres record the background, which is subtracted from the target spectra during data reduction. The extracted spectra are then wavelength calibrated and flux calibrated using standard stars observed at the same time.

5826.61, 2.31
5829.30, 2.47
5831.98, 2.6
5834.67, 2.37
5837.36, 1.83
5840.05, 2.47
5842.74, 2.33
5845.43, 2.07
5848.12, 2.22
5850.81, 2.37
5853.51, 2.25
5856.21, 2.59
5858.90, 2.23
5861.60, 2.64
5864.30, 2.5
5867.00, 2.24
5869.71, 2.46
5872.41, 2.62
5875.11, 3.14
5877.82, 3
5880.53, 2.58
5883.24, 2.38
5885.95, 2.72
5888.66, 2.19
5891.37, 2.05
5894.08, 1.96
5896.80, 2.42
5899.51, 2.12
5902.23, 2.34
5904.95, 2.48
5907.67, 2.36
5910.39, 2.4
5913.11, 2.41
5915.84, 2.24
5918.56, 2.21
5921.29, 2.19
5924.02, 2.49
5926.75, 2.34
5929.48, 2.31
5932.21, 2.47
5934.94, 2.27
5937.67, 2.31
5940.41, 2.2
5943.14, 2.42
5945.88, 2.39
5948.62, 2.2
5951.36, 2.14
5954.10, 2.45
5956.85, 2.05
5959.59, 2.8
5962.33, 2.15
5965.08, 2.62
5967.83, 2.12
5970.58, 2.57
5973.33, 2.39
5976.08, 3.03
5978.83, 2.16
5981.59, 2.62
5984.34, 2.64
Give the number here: 1.46 angstroms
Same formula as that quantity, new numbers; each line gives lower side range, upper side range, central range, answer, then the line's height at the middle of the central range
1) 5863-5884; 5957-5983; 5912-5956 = 3.8 angstroms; 2.53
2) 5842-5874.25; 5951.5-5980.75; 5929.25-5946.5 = 0.6 angstroms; 2.42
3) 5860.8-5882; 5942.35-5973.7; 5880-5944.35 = 4.7 angstroms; 2.51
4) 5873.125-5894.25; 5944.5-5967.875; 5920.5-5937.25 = 0.4 angstroms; 2.41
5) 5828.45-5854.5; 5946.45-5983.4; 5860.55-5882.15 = -3.0 angstroms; 2.32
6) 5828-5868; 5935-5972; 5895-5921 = 0.2 angstroms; 2.34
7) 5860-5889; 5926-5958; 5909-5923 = 0.7 angstroms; 2.41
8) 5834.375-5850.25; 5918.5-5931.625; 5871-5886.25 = -3.2 angstroms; 2.26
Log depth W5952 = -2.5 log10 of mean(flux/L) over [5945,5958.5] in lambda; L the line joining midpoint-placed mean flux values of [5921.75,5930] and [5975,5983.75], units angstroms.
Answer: 0.10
